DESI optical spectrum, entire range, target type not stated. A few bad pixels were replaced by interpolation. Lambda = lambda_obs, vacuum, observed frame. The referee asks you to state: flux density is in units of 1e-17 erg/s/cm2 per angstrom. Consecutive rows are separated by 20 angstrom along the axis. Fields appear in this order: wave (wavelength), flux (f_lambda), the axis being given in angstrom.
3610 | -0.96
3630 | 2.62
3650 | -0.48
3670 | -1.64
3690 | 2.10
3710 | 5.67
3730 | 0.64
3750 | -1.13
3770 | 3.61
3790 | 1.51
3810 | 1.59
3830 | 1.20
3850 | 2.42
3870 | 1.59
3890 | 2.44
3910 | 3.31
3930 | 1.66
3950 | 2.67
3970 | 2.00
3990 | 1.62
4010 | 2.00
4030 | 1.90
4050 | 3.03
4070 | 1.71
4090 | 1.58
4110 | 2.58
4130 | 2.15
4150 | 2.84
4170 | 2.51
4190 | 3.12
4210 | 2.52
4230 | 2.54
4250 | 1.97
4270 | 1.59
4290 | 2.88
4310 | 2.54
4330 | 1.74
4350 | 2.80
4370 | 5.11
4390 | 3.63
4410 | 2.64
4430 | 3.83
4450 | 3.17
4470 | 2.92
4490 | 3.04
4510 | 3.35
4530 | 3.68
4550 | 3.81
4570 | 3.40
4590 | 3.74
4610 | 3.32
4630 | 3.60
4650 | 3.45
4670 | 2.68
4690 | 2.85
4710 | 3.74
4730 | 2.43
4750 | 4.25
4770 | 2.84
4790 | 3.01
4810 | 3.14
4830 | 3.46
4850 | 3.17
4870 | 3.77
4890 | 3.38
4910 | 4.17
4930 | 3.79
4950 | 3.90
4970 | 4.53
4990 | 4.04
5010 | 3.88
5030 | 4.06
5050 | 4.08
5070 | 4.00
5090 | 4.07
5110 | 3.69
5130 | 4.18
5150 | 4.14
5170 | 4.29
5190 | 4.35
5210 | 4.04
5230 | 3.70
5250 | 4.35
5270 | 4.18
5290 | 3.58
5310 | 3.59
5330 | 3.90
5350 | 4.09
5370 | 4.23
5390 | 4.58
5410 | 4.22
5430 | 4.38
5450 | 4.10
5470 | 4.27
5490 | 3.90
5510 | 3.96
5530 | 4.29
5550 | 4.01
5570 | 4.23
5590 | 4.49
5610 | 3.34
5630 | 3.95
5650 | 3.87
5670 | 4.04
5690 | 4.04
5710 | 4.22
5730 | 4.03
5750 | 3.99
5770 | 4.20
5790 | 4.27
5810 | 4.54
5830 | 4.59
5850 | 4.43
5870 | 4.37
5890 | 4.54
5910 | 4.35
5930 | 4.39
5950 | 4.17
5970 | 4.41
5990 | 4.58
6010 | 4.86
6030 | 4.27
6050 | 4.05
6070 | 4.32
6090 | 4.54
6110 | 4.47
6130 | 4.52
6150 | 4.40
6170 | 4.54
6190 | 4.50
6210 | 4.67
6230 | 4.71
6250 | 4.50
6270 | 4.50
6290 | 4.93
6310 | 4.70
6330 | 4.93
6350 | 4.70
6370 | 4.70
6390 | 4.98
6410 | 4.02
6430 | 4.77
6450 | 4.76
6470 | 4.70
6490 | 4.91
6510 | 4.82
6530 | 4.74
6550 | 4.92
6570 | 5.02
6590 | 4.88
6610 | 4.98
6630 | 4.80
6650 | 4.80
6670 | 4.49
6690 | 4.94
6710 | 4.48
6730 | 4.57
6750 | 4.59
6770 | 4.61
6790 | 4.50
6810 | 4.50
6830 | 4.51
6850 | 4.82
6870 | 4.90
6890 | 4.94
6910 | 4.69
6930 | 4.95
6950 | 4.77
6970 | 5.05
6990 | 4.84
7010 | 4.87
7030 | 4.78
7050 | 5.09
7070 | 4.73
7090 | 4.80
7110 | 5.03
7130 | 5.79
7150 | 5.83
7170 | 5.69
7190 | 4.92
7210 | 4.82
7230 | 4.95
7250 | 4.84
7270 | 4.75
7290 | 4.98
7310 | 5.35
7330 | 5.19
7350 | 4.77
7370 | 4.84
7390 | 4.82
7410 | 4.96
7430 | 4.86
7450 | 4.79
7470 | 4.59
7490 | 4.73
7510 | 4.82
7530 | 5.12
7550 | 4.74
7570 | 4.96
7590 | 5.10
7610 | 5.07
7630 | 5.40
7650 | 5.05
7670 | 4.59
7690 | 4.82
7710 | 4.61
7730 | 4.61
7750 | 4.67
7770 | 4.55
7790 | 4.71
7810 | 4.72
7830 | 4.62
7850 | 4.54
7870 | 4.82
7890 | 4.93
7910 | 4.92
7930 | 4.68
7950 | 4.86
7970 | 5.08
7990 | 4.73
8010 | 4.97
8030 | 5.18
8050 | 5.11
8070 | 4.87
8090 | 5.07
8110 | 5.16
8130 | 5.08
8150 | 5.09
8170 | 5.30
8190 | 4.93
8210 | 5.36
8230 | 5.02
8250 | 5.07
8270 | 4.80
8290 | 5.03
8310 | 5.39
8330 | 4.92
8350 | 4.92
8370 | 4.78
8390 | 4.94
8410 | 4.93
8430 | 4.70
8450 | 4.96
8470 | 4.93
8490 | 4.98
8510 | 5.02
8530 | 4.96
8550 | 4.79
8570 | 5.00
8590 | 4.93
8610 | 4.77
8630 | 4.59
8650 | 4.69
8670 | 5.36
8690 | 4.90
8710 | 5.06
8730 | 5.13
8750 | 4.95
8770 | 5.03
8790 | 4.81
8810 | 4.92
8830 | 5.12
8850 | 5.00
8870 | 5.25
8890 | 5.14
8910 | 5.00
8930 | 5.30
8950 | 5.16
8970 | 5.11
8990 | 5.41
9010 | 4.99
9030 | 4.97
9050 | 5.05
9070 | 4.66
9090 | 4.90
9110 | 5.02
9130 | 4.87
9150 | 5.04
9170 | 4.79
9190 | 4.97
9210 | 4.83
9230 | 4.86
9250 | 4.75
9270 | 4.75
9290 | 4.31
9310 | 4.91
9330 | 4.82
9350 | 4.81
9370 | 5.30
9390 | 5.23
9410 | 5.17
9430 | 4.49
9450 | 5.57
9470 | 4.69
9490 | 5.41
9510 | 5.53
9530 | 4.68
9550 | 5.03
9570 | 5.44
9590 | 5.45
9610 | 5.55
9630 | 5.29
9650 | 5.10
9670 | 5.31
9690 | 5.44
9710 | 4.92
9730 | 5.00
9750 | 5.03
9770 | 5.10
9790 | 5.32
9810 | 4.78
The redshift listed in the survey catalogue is 0.088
